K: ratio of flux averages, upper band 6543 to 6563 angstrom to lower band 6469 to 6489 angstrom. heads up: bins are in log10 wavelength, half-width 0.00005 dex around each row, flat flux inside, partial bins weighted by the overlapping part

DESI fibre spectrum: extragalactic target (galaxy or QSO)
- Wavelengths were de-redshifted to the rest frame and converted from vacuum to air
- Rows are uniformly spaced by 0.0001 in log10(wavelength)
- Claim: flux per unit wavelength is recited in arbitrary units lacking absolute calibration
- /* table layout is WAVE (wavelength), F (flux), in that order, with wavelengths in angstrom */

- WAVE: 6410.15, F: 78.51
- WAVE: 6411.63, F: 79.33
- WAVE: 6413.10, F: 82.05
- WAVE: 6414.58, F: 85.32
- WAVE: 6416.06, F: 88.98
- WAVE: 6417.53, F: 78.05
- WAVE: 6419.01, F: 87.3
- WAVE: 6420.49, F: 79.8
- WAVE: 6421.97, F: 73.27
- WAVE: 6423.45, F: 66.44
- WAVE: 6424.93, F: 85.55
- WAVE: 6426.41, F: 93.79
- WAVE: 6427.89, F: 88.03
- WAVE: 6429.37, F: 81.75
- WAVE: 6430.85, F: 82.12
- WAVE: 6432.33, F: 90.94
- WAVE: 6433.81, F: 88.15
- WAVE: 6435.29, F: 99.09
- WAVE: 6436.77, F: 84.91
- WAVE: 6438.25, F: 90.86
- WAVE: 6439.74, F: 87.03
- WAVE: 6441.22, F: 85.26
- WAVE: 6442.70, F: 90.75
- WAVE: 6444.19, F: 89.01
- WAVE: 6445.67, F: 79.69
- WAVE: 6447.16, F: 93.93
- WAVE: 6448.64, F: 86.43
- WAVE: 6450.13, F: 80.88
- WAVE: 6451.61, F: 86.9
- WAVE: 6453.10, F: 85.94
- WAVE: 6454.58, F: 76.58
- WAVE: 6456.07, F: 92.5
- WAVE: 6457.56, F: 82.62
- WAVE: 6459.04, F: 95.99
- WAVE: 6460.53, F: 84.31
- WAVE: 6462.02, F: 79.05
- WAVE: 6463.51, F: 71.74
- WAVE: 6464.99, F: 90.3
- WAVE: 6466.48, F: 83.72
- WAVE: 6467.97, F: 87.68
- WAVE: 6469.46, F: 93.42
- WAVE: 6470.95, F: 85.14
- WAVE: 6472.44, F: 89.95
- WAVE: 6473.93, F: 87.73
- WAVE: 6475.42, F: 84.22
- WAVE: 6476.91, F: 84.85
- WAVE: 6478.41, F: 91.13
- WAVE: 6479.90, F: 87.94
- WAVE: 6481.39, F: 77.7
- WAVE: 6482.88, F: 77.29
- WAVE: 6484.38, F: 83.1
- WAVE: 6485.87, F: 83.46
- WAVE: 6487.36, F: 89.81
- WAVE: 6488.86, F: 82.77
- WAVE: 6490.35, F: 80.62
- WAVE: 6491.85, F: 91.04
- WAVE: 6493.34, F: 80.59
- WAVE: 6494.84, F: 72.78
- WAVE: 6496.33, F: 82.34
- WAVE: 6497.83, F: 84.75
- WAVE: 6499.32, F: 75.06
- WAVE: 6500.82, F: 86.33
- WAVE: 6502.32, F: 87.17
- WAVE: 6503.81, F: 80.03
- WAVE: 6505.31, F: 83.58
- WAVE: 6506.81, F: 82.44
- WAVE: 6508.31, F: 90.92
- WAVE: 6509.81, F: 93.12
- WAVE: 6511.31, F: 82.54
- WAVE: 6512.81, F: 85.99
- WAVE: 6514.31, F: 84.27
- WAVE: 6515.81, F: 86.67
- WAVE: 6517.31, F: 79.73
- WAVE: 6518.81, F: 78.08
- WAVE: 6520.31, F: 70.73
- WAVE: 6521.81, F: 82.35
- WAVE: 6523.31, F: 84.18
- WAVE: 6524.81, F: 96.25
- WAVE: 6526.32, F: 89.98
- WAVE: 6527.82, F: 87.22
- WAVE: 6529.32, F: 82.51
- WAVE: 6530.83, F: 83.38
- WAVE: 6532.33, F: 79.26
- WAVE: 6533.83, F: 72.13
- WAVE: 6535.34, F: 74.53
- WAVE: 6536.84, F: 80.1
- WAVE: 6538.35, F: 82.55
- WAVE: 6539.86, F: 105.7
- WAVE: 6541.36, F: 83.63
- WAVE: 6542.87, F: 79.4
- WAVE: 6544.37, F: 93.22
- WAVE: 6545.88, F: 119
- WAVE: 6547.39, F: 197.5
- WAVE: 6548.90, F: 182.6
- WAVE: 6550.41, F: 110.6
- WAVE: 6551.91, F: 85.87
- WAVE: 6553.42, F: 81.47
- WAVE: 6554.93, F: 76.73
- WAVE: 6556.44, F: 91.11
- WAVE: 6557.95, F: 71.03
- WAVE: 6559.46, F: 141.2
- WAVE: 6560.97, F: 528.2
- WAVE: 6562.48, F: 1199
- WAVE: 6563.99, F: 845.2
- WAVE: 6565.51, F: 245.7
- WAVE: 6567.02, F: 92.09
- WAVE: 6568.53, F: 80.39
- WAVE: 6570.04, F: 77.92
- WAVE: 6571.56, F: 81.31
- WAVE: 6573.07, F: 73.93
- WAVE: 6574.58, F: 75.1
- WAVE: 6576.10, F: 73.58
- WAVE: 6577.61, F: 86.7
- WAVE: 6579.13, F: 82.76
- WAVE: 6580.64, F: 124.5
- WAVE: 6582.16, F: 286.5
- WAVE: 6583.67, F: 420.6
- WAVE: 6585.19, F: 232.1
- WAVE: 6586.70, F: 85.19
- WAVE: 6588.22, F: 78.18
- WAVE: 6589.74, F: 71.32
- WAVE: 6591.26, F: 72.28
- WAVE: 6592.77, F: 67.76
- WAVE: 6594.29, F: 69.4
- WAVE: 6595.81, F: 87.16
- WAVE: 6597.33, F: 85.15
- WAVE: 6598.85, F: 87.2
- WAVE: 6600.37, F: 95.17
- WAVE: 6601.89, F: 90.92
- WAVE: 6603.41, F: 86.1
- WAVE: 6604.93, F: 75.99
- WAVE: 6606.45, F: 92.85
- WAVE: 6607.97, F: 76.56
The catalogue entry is 2.5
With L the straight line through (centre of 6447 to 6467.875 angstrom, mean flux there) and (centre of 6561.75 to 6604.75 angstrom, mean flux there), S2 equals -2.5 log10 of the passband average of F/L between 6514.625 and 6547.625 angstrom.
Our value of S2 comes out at 0.50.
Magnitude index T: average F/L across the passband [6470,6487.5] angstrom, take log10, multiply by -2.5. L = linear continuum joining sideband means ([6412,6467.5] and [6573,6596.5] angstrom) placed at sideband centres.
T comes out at 0.130 mag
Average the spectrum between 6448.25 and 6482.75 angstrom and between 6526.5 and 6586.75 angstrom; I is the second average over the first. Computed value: 2.01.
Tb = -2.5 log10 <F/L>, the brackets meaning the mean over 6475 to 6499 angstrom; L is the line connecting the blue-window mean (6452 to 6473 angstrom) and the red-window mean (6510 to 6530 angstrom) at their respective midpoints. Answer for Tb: 0.023 mag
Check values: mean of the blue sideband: 85.6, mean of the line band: 83.2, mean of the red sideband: 84.2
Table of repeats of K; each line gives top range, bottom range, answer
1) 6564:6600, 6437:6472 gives 1.55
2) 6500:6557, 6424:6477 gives 1.05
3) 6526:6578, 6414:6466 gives 1.93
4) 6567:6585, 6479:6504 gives 1.63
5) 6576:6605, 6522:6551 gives 1.21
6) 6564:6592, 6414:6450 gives 1.74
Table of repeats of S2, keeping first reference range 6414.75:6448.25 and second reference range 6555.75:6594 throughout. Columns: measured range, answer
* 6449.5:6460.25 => 0.23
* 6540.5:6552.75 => 0.49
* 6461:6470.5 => 0.34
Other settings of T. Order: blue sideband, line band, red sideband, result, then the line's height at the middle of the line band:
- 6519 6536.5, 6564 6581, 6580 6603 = -0.164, 115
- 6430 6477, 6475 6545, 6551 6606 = 0.422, 125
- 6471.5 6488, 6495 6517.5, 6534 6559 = 0.089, 91.3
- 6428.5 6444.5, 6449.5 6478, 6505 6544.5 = 0.017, 86.9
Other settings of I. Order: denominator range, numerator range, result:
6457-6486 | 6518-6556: 1.11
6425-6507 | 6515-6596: 1.73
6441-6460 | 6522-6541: 0.98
